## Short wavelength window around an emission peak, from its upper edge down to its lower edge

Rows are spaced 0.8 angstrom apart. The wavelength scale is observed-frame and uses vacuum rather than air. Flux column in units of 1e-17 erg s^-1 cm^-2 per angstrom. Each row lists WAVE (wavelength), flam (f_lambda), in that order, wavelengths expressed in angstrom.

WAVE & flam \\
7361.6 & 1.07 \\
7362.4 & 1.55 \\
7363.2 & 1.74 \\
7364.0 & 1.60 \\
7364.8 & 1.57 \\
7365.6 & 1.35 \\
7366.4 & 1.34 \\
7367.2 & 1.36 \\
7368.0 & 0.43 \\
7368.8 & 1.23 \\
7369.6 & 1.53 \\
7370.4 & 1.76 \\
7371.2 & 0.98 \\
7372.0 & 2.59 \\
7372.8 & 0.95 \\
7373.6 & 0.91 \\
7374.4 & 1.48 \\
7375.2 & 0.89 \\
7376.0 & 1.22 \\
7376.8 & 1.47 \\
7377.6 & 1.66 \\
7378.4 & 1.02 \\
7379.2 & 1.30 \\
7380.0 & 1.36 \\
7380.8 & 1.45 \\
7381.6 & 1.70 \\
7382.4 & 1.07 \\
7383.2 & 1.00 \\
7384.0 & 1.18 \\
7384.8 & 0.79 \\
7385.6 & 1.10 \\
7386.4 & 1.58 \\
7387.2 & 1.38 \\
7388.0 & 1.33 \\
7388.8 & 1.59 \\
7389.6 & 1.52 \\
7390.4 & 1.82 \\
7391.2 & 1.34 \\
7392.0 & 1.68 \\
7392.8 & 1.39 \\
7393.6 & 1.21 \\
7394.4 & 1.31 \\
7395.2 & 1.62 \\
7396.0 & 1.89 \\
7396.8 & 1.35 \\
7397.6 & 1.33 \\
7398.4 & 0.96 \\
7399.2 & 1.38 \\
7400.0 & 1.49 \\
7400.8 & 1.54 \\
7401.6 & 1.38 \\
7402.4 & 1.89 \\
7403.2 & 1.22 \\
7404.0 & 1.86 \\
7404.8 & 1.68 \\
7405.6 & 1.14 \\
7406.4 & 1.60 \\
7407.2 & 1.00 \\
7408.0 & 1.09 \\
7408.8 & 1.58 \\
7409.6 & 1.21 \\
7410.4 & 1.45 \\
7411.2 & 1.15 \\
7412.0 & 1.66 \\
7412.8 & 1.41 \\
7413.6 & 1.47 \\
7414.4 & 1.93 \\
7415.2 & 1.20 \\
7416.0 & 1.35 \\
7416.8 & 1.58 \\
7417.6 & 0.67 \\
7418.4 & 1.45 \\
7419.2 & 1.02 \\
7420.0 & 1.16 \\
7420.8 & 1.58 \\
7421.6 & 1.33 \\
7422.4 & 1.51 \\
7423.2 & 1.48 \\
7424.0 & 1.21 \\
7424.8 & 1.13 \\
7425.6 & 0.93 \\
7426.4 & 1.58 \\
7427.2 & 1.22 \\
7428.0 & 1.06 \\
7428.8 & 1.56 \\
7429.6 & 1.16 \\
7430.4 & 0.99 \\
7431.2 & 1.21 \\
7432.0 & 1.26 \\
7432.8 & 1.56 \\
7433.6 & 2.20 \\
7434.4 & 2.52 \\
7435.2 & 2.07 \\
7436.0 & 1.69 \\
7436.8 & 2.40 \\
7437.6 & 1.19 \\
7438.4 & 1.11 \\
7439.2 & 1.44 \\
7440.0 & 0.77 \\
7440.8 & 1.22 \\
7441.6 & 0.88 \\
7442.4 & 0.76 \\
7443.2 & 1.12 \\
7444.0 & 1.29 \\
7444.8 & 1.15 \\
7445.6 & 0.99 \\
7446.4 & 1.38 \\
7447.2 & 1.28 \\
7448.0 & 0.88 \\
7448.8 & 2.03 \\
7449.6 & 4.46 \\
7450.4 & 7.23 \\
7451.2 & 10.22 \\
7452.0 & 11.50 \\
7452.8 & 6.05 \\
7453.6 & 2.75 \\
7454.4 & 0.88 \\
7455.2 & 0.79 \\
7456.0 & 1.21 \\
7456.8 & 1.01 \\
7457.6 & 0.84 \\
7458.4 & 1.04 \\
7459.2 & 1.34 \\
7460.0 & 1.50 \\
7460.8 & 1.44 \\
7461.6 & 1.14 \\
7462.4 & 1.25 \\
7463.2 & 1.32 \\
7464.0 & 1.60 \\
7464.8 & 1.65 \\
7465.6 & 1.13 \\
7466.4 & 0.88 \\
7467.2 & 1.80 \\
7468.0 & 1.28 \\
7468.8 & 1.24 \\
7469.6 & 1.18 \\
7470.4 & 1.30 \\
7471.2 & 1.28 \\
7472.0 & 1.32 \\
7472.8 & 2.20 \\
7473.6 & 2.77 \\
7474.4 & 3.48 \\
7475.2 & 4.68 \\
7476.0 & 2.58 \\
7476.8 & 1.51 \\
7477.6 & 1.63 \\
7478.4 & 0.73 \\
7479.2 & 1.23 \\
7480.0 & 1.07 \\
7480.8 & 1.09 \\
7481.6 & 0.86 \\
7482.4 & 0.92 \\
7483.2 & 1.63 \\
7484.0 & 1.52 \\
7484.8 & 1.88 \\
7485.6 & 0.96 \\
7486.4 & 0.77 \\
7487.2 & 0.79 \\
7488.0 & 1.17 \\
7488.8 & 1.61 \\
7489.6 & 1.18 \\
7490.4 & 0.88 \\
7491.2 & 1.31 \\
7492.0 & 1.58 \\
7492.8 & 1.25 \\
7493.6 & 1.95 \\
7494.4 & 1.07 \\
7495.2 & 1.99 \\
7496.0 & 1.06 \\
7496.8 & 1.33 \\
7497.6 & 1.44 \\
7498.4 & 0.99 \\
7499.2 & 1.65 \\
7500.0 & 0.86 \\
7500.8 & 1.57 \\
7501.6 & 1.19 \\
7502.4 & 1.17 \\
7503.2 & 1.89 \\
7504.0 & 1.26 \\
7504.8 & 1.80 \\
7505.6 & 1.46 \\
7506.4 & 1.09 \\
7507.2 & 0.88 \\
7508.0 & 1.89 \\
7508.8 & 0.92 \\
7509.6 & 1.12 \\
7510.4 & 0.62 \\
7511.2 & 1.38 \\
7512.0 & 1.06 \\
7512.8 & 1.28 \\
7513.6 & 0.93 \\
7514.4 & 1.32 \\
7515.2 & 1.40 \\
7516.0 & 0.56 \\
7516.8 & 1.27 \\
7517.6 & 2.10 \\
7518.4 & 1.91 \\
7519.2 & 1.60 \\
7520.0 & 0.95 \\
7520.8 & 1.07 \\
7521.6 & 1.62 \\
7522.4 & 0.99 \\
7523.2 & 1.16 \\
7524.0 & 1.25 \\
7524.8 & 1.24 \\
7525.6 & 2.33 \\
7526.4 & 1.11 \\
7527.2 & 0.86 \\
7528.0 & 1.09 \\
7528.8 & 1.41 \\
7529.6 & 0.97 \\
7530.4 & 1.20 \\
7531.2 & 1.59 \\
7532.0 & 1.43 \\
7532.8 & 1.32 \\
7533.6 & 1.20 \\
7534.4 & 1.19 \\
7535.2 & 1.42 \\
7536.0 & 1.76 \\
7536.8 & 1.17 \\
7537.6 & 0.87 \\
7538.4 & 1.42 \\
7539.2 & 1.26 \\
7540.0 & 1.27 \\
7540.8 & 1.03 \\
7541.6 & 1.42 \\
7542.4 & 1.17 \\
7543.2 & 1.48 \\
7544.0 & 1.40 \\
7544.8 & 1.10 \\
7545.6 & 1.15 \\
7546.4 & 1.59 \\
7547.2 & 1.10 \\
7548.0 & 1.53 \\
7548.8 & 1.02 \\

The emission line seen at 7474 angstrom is [N II]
